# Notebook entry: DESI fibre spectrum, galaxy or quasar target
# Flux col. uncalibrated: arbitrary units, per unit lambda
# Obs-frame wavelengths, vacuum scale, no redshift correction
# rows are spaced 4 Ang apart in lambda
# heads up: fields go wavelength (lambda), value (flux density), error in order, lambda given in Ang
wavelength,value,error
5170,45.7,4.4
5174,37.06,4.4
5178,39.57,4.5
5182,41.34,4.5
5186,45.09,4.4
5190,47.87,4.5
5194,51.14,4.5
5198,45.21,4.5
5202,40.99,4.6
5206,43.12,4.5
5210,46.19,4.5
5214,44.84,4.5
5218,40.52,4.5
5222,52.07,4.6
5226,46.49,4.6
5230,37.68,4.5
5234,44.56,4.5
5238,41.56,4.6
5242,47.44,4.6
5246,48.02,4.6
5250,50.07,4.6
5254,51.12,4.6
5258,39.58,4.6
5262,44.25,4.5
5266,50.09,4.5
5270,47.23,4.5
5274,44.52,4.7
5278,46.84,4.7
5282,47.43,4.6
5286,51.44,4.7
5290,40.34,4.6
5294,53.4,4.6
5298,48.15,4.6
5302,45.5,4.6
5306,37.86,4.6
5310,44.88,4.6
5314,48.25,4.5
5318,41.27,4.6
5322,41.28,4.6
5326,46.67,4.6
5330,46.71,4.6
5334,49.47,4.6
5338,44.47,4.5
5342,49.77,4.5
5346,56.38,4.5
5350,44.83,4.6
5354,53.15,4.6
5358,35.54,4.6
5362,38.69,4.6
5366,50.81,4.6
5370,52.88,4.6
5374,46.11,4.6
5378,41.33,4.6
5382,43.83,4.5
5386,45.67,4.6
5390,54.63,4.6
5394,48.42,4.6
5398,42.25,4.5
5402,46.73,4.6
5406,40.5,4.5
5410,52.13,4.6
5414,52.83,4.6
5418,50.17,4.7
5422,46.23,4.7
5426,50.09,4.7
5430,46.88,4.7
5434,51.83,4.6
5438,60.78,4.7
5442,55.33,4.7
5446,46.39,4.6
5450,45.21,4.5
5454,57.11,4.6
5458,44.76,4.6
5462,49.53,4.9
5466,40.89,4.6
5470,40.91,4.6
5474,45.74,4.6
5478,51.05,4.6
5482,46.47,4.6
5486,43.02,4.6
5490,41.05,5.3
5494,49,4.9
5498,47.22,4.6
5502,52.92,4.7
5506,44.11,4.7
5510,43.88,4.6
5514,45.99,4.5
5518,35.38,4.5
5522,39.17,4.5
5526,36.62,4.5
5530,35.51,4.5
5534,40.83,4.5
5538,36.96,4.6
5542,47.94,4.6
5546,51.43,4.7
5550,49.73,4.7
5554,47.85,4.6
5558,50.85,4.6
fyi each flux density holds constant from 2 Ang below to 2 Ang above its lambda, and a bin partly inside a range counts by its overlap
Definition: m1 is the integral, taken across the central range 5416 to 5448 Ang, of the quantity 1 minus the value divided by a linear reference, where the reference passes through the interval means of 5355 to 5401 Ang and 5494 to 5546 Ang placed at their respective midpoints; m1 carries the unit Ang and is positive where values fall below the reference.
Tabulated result -4.6 Ang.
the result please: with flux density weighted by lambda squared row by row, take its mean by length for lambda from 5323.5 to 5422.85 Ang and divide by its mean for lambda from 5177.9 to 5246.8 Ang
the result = 1.12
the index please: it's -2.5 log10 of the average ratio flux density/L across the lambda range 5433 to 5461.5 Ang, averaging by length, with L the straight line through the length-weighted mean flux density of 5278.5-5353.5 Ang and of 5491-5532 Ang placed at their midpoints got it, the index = -0.17 mag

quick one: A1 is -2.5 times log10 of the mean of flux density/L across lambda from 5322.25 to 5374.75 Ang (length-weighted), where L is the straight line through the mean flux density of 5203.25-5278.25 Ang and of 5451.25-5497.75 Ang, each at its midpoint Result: -0.03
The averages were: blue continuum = 45.5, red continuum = 46.3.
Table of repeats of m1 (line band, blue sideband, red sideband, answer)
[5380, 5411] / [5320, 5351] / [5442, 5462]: 1.14 Ang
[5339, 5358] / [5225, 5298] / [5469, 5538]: -1.62 Ang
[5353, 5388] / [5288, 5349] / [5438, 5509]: 1.16 Ang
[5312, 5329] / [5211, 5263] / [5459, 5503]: 0.38 Ang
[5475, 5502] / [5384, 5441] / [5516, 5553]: -1.34 Ang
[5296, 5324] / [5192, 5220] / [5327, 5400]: 1.36 Ang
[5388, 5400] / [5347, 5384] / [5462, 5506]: -0.74 Ang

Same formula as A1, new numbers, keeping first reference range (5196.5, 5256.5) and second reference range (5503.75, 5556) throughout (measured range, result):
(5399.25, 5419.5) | -0.105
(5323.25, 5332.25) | -0.045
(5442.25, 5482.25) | -0.093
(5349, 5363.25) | 0.026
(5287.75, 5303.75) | -0.053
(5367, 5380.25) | -0.070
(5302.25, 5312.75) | 0.051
